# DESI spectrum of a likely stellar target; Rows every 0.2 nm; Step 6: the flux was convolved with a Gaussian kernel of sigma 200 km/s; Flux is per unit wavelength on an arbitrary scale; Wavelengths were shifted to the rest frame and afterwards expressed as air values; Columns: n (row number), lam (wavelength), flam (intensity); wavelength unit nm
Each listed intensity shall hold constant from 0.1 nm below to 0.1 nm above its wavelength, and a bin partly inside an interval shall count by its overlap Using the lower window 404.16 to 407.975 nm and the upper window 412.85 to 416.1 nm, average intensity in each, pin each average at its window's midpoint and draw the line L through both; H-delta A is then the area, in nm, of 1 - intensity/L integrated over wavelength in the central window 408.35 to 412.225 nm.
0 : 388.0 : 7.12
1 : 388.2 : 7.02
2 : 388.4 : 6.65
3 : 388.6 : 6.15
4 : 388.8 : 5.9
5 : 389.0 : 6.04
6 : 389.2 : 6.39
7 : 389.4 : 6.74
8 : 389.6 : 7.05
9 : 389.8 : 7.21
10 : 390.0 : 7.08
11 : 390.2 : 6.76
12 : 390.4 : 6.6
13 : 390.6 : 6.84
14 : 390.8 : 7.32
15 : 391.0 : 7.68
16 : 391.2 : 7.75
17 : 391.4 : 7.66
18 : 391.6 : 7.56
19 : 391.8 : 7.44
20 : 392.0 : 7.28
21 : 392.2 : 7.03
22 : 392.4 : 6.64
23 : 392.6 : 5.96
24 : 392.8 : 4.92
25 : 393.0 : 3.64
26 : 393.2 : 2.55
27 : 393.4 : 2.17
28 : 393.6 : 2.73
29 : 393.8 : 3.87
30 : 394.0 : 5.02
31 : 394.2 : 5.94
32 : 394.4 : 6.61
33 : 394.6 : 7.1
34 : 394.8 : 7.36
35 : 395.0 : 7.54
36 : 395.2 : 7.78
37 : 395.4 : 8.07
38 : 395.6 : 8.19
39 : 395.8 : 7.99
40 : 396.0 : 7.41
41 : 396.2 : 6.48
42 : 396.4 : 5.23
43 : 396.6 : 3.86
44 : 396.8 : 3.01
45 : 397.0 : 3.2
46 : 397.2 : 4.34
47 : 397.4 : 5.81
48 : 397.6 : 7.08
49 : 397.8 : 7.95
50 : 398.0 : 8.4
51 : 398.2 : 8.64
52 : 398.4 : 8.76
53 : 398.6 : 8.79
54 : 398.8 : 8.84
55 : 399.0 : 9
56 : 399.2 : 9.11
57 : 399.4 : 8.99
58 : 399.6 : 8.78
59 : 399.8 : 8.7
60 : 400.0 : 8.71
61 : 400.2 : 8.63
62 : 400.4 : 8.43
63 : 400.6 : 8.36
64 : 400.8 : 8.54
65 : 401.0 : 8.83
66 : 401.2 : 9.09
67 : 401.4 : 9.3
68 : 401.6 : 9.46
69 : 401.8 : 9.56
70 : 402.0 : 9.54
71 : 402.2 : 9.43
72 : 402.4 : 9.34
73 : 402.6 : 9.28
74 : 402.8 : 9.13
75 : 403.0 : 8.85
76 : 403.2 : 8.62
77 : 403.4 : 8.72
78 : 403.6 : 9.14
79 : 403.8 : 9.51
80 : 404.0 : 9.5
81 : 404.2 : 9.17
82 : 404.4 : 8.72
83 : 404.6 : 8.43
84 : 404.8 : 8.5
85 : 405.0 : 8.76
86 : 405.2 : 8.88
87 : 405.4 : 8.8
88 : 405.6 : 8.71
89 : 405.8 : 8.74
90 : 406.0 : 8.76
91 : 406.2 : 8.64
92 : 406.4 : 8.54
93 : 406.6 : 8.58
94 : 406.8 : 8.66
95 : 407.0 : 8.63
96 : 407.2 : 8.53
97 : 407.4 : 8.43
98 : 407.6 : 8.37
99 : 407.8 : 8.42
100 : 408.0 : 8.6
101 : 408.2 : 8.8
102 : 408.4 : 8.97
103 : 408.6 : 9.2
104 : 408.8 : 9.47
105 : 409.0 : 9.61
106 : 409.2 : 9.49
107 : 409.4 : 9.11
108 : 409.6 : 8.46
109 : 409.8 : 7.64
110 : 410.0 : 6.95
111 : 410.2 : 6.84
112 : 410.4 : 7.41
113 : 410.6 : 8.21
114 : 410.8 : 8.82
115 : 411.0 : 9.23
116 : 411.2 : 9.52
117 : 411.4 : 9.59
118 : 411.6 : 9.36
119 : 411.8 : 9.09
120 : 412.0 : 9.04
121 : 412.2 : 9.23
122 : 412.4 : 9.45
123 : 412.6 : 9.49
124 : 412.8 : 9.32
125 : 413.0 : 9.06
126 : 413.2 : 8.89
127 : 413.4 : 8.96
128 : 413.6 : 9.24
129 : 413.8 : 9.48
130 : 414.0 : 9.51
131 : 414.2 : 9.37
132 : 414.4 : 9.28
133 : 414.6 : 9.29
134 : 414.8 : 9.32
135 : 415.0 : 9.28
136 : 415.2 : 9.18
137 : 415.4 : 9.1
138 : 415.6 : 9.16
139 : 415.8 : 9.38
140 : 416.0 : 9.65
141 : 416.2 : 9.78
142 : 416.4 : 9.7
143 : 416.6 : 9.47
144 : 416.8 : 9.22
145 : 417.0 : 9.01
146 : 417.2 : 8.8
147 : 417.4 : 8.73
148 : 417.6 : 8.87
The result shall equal 0.09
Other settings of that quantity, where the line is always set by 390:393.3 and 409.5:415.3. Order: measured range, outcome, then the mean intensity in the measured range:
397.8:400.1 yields -0.441 nm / 8.76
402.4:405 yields -0.353 nm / 8.97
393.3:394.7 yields 0.414 nm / 4.78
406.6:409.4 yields -0.152 nm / 8.86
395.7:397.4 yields 0.440 nm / 5.23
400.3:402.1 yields -0.331 nm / 9.01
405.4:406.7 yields -0.079 nm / 8.67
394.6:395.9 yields -0.160 nm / 7.77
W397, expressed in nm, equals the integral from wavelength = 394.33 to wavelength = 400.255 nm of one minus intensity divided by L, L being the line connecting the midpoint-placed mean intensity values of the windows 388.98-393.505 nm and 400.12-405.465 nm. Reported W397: 0.32 nm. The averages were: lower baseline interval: 6.36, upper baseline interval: 8.98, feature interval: 7.34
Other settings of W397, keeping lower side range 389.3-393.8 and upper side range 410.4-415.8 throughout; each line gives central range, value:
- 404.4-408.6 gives -0.20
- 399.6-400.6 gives -0.17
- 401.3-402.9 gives -0.37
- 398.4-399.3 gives -0.22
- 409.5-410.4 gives 0.13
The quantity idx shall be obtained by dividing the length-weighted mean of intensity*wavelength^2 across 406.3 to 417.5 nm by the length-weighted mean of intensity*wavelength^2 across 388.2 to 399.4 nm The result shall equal 1.5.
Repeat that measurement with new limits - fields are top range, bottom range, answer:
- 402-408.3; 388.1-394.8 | 1.53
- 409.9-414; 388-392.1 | 1.42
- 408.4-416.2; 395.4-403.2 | 1.20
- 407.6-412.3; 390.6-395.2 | 1.57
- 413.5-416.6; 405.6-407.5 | 1.14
